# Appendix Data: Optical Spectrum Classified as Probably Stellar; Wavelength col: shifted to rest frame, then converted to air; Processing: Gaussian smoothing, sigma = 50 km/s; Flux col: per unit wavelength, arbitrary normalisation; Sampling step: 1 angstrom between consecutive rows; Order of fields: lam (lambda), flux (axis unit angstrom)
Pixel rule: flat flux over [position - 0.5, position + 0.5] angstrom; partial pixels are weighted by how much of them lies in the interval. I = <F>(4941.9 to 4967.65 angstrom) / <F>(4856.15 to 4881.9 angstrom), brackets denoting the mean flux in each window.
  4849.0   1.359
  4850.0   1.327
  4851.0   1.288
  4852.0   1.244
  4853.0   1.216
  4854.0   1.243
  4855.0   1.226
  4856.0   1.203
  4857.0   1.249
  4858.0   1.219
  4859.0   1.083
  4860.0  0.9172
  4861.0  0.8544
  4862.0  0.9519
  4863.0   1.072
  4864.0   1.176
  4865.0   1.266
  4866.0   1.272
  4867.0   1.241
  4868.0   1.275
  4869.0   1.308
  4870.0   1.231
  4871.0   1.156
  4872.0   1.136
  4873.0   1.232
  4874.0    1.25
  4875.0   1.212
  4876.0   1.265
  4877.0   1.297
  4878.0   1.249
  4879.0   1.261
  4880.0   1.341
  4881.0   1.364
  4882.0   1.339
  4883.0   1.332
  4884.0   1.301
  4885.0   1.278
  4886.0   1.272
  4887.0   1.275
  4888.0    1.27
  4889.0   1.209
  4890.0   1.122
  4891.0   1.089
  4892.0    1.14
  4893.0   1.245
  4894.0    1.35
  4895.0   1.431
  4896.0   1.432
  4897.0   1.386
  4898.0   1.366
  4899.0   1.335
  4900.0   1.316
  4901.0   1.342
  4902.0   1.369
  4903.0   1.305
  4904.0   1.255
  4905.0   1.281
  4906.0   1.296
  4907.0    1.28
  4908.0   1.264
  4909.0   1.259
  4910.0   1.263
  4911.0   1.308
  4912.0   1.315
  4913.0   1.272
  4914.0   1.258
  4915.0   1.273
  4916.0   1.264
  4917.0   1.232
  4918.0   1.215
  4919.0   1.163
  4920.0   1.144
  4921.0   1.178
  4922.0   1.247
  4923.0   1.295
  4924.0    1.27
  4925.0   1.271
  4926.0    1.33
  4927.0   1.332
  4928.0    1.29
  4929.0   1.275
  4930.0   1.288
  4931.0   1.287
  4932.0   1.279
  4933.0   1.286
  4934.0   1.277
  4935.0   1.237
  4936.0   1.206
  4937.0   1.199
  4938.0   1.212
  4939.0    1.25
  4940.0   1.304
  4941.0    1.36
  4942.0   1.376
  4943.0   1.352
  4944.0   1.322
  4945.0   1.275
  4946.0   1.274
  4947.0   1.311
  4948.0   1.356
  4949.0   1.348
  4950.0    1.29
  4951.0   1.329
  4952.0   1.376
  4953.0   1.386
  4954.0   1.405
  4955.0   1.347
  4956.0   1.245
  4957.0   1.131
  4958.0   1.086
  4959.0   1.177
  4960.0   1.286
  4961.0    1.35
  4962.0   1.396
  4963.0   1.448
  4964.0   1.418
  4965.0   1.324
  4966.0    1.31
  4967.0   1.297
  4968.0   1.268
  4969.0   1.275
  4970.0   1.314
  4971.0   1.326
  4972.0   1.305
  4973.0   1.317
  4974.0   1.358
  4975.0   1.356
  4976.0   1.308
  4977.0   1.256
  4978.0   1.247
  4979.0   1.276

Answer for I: 1.10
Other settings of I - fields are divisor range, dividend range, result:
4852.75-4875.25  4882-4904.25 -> 1.10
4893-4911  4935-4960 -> 0.97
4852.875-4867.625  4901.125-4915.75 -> 1.12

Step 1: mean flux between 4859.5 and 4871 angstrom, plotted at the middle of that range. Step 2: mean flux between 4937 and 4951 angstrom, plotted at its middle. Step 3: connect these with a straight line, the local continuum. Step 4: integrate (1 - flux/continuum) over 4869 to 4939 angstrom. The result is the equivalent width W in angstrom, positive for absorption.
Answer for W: -2.7 angstrom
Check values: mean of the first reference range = 1.14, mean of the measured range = 1.27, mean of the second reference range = 1.31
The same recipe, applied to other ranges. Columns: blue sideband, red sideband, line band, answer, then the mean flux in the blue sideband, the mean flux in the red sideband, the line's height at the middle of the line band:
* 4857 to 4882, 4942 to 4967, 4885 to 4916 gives -1.1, 1.2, 1.32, 1.24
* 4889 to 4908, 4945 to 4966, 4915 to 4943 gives 0.9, 1.29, 1.31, 1.3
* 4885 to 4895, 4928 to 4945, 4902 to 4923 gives 0.0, 1.23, 1.28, 1.26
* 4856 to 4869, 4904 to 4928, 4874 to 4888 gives -1.3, 1.14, 1.26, 1.18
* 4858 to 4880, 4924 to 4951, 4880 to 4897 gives -1.0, 1.18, 1.29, 1.21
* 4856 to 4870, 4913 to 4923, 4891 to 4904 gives -1.4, 1.15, 1.23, 1.2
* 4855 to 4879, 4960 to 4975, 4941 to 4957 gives -0.3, 1.18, 1.34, 1.31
